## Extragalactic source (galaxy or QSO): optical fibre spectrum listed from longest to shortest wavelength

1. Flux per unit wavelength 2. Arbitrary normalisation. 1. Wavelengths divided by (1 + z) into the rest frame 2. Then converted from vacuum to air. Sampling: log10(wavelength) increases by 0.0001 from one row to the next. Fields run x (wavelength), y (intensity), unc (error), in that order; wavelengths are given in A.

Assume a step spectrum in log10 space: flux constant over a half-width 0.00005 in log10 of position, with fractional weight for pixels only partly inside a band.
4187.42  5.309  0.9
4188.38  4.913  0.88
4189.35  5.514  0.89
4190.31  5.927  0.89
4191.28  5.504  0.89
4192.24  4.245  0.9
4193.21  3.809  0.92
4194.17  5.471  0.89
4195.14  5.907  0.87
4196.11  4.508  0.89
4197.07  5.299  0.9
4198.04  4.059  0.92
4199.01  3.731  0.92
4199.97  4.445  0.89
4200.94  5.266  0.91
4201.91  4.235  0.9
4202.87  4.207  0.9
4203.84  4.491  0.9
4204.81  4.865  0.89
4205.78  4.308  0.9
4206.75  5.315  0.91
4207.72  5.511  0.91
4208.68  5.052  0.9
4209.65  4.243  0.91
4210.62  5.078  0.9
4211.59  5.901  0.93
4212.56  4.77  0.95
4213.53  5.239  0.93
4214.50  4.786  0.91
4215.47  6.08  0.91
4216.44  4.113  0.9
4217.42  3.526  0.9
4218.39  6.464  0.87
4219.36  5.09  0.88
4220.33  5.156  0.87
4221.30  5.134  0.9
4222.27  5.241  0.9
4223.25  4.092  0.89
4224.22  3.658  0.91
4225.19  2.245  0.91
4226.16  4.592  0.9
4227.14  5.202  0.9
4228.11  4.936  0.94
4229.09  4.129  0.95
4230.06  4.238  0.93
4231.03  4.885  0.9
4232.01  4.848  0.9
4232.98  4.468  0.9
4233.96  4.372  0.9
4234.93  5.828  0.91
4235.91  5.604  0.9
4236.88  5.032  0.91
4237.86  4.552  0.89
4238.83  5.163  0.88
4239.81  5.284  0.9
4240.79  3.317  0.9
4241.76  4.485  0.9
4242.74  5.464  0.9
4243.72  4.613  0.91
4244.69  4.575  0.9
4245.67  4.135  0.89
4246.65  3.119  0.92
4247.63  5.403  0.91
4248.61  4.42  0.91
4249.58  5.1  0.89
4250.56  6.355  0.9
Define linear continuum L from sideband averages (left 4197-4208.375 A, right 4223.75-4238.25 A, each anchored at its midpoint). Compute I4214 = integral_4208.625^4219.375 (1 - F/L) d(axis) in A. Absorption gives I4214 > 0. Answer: -1.0 A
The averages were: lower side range 4.63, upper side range 4.57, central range 5.02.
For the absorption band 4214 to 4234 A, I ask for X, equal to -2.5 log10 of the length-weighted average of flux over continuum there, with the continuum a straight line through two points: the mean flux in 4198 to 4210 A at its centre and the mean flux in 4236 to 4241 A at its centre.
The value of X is 0.02 mag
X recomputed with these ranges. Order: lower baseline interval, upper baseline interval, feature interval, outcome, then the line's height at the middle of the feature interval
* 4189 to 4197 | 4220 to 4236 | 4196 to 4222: 0.00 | 4.88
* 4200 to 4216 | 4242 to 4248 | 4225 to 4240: -0.02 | 4.67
